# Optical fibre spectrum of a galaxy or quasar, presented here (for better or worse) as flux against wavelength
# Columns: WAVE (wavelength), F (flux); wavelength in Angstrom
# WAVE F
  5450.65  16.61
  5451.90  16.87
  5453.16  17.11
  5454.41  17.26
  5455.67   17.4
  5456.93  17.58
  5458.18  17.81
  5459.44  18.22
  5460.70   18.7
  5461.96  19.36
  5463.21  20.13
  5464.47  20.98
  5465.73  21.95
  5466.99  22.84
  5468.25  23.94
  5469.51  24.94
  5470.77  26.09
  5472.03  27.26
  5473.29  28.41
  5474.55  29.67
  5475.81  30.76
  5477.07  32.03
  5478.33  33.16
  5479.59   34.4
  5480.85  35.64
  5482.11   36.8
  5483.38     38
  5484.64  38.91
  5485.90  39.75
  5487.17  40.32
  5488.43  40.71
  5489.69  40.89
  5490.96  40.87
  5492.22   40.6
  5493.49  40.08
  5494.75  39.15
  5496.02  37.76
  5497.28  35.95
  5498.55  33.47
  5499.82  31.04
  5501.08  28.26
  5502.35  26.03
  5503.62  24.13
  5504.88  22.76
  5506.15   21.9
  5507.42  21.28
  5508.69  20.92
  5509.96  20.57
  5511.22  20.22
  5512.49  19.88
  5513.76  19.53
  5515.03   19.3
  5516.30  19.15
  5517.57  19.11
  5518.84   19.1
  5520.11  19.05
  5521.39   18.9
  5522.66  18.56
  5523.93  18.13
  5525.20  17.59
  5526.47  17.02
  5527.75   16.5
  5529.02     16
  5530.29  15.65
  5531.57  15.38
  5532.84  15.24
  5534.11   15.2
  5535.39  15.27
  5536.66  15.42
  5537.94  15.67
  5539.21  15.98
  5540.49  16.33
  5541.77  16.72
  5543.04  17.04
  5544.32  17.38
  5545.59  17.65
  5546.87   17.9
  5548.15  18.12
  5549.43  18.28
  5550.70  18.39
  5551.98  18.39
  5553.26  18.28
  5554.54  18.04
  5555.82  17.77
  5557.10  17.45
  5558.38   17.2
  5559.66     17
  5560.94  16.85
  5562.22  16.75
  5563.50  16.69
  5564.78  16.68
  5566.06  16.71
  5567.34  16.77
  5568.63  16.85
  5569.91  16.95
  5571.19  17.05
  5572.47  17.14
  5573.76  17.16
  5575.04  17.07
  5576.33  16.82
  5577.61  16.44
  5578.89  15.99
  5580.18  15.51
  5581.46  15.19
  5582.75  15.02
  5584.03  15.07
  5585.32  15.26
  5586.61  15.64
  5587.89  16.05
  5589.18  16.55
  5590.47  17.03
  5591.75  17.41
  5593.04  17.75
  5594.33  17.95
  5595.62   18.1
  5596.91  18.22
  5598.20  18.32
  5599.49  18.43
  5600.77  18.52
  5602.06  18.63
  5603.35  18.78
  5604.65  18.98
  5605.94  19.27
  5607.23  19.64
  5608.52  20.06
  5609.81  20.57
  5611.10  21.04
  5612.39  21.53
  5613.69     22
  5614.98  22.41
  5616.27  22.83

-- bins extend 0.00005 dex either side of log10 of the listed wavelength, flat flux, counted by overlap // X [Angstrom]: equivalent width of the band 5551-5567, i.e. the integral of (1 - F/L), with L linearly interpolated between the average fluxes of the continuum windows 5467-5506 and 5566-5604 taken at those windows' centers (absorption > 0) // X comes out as 2.9 Angstrom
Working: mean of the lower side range 33.1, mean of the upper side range 16.9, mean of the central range 17.3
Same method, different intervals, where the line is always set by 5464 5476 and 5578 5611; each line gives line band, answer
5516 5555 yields 7.46 Angstrom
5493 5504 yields -4.27 Angstrom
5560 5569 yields 1.26 Angstrom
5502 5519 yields 1.50 Angstrom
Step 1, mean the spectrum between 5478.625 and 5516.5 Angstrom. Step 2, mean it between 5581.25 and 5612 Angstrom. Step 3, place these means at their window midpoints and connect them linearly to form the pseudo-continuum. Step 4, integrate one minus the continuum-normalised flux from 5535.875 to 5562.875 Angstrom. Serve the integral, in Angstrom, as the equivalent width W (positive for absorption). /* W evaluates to 7.7 Angstrom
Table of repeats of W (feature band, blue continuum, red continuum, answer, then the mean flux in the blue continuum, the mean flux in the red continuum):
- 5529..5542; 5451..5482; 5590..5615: 3.55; 24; 19.2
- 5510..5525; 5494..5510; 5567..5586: 3.85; 28.3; 16.3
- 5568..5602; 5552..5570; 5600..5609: 2.59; 17.2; 19.1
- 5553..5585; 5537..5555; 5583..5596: 0.53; 17.4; 16.6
